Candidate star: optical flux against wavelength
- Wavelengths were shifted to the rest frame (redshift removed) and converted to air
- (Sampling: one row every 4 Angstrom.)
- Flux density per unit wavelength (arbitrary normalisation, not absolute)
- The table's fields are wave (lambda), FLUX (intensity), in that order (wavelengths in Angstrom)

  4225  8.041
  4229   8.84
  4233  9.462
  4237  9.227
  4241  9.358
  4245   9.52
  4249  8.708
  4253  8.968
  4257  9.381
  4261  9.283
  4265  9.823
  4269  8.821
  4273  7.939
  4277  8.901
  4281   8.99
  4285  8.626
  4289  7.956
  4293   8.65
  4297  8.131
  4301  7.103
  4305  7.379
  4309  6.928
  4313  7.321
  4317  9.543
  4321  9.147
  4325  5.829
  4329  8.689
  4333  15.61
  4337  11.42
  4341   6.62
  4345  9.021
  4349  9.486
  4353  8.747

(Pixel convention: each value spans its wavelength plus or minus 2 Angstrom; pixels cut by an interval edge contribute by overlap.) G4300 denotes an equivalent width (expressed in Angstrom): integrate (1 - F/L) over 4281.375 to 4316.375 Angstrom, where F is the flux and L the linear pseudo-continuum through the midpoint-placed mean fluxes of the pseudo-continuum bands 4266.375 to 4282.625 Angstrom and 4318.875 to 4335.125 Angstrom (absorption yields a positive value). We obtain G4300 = 5.0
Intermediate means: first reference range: 8.7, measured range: 7.89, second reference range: 9.83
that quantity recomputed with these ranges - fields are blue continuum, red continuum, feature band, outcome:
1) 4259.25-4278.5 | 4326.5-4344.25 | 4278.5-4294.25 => 1.27 Angstrom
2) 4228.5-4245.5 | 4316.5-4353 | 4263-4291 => 1.90 Angstrom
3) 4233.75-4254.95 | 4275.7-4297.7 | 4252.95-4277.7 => -0.44 Angstrom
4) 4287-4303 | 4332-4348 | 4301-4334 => 2.44 Angstrom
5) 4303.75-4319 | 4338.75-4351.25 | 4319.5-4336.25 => -3.73 Angstrom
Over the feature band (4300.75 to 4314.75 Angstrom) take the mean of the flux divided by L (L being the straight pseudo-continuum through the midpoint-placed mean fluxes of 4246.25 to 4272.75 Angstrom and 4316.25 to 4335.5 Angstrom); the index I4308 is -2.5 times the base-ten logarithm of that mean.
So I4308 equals 0.32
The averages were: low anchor 9.09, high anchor 9.82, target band 7.19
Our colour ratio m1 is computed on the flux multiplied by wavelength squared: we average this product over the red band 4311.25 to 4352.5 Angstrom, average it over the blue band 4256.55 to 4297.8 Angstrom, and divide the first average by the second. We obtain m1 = 1.1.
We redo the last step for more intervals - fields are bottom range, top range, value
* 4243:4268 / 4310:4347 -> 1.03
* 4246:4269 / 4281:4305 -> 0.89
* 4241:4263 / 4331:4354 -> 1.16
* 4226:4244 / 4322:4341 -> 1.13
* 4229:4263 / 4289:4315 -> 0.85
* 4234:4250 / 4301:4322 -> 0.88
